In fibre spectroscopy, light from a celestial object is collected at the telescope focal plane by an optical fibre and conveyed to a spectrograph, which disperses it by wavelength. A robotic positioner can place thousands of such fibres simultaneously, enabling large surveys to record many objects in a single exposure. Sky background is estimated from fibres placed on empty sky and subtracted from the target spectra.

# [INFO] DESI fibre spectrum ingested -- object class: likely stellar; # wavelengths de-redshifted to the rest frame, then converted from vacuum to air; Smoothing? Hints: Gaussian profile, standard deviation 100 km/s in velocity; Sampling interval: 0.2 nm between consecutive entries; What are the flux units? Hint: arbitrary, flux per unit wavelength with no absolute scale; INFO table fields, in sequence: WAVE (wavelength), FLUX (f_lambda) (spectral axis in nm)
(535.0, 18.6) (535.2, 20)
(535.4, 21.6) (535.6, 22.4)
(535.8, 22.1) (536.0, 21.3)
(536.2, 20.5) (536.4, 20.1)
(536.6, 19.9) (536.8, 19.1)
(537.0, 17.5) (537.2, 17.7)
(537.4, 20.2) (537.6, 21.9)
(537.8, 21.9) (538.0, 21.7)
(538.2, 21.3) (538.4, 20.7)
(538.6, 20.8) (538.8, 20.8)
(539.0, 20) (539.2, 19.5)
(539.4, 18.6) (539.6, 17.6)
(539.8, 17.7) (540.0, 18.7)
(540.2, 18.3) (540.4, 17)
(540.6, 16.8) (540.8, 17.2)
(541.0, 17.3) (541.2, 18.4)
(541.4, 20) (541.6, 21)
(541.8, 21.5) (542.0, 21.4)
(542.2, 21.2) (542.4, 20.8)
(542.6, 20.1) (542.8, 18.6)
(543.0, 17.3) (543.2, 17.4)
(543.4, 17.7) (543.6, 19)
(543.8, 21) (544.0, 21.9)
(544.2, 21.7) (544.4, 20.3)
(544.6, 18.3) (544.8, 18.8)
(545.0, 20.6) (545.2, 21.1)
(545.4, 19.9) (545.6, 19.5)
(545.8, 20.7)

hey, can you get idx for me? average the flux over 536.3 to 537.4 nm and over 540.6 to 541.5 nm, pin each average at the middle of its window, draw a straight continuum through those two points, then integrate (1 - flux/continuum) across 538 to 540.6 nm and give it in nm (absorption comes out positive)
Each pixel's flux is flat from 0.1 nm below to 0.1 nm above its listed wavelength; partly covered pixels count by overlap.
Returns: -0.11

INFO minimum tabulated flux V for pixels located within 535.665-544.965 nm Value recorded 16.8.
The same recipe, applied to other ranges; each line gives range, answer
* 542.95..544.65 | 17.3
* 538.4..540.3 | 17.6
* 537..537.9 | 17.5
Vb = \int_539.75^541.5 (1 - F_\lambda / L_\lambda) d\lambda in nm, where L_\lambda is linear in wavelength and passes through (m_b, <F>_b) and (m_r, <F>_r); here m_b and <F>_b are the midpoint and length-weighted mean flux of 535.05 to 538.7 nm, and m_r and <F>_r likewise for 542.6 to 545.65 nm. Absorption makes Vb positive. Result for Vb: 0.18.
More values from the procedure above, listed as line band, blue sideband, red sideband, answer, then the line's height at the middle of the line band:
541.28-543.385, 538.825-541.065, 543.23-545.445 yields -0.078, 19.1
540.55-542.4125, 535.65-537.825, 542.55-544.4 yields 0.008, 19.7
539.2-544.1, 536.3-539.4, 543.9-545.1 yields 0.288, 20.2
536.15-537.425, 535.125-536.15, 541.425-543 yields 0.126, 21.3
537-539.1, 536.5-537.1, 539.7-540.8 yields -0.245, 18.4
